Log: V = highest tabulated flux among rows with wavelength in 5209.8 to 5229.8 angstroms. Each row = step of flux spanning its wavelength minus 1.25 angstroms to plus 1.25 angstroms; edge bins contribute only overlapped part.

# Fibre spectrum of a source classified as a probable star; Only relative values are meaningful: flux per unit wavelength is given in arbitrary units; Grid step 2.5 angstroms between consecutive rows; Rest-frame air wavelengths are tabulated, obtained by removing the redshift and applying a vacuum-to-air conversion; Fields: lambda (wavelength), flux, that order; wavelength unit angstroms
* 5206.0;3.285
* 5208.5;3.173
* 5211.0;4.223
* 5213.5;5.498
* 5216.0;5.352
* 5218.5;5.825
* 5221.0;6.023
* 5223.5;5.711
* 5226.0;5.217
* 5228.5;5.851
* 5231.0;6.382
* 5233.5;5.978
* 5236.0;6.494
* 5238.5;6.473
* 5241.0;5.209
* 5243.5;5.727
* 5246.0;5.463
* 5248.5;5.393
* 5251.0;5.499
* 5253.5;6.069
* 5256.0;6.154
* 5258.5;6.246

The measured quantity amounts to 6.023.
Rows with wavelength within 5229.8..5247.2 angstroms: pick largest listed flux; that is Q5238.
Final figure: 6.494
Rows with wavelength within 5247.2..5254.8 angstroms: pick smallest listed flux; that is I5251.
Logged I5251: 5.393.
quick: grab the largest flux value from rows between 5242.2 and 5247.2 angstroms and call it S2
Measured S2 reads 5.727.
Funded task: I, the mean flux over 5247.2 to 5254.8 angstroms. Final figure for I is 5.66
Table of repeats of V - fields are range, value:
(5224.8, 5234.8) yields 6.382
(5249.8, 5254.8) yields 6.069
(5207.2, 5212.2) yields 4.223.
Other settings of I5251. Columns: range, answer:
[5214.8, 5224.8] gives 5.352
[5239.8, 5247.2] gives 5.209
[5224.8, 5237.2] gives 5.217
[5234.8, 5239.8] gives 6.473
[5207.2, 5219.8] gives 3.173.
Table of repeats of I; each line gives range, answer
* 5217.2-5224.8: 5.85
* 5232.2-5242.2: 6.04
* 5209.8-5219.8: 5.23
